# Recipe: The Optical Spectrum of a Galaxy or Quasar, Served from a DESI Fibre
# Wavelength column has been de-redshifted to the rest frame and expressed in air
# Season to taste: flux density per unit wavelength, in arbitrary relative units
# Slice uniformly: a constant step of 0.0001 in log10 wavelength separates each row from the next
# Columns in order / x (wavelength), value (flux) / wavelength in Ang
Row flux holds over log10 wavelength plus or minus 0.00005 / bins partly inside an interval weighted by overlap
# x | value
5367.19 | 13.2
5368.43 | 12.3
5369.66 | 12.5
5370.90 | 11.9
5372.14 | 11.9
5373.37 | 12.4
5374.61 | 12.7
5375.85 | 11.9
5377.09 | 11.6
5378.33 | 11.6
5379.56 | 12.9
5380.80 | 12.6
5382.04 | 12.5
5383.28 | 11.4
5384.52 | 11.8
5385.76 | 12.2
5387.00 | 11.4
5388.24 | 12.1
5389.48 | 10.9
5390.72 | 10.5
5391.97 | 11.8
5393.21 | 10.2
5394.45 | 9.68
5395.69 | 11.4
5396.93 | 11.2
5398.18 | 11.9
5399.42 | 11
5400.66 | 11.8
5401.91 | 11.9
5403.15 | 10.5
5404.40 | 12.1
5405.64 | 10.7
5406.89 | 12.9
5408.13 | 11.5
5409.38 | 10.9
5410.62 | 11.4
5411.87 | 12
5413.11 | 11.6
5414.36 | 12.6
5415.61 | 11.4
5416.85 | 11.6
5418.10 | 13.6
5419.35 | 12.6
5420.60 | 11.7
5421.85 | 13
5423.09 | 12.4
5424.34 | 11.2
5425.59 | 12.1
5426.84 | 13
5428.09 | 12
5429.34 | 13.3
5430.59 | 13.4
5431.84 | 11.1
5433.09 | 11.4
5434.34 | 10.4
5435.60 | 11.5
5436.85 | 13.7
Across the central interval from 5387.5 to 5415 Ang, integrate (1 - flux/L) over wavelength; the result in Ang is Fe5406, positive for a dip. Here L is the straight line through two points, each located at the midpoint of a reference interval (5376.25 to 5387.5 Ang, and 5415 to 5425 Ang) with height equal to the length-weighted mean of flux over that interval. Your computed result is 1.6 Ang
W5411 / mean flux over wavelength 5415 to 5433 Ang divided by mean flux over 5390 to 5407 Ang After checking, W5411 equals 1.10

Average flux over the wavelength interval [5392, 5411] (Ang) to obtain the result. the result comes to 11.3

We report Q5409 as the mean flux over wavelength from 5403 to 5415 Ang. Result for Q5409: 11.7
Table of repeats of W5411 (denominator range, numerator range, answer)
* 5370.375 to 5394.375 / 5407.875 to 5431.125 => 1.04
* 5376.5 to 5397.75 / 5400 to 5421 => 1.03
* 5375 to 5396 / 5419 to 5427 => 1.06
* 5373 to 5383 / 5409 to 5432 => 1.00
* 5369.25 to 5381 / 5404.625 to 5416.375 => 0.96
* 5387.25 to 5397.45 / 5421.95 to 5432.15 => 1.13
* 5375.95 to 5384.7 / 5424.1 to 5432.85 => 1.02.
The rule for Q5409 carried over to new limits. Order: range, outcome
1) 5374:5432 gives 11.8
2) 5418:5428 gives 12.4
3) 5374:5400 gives 11.6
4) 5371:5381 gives 12.2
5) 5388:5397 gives 10.9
